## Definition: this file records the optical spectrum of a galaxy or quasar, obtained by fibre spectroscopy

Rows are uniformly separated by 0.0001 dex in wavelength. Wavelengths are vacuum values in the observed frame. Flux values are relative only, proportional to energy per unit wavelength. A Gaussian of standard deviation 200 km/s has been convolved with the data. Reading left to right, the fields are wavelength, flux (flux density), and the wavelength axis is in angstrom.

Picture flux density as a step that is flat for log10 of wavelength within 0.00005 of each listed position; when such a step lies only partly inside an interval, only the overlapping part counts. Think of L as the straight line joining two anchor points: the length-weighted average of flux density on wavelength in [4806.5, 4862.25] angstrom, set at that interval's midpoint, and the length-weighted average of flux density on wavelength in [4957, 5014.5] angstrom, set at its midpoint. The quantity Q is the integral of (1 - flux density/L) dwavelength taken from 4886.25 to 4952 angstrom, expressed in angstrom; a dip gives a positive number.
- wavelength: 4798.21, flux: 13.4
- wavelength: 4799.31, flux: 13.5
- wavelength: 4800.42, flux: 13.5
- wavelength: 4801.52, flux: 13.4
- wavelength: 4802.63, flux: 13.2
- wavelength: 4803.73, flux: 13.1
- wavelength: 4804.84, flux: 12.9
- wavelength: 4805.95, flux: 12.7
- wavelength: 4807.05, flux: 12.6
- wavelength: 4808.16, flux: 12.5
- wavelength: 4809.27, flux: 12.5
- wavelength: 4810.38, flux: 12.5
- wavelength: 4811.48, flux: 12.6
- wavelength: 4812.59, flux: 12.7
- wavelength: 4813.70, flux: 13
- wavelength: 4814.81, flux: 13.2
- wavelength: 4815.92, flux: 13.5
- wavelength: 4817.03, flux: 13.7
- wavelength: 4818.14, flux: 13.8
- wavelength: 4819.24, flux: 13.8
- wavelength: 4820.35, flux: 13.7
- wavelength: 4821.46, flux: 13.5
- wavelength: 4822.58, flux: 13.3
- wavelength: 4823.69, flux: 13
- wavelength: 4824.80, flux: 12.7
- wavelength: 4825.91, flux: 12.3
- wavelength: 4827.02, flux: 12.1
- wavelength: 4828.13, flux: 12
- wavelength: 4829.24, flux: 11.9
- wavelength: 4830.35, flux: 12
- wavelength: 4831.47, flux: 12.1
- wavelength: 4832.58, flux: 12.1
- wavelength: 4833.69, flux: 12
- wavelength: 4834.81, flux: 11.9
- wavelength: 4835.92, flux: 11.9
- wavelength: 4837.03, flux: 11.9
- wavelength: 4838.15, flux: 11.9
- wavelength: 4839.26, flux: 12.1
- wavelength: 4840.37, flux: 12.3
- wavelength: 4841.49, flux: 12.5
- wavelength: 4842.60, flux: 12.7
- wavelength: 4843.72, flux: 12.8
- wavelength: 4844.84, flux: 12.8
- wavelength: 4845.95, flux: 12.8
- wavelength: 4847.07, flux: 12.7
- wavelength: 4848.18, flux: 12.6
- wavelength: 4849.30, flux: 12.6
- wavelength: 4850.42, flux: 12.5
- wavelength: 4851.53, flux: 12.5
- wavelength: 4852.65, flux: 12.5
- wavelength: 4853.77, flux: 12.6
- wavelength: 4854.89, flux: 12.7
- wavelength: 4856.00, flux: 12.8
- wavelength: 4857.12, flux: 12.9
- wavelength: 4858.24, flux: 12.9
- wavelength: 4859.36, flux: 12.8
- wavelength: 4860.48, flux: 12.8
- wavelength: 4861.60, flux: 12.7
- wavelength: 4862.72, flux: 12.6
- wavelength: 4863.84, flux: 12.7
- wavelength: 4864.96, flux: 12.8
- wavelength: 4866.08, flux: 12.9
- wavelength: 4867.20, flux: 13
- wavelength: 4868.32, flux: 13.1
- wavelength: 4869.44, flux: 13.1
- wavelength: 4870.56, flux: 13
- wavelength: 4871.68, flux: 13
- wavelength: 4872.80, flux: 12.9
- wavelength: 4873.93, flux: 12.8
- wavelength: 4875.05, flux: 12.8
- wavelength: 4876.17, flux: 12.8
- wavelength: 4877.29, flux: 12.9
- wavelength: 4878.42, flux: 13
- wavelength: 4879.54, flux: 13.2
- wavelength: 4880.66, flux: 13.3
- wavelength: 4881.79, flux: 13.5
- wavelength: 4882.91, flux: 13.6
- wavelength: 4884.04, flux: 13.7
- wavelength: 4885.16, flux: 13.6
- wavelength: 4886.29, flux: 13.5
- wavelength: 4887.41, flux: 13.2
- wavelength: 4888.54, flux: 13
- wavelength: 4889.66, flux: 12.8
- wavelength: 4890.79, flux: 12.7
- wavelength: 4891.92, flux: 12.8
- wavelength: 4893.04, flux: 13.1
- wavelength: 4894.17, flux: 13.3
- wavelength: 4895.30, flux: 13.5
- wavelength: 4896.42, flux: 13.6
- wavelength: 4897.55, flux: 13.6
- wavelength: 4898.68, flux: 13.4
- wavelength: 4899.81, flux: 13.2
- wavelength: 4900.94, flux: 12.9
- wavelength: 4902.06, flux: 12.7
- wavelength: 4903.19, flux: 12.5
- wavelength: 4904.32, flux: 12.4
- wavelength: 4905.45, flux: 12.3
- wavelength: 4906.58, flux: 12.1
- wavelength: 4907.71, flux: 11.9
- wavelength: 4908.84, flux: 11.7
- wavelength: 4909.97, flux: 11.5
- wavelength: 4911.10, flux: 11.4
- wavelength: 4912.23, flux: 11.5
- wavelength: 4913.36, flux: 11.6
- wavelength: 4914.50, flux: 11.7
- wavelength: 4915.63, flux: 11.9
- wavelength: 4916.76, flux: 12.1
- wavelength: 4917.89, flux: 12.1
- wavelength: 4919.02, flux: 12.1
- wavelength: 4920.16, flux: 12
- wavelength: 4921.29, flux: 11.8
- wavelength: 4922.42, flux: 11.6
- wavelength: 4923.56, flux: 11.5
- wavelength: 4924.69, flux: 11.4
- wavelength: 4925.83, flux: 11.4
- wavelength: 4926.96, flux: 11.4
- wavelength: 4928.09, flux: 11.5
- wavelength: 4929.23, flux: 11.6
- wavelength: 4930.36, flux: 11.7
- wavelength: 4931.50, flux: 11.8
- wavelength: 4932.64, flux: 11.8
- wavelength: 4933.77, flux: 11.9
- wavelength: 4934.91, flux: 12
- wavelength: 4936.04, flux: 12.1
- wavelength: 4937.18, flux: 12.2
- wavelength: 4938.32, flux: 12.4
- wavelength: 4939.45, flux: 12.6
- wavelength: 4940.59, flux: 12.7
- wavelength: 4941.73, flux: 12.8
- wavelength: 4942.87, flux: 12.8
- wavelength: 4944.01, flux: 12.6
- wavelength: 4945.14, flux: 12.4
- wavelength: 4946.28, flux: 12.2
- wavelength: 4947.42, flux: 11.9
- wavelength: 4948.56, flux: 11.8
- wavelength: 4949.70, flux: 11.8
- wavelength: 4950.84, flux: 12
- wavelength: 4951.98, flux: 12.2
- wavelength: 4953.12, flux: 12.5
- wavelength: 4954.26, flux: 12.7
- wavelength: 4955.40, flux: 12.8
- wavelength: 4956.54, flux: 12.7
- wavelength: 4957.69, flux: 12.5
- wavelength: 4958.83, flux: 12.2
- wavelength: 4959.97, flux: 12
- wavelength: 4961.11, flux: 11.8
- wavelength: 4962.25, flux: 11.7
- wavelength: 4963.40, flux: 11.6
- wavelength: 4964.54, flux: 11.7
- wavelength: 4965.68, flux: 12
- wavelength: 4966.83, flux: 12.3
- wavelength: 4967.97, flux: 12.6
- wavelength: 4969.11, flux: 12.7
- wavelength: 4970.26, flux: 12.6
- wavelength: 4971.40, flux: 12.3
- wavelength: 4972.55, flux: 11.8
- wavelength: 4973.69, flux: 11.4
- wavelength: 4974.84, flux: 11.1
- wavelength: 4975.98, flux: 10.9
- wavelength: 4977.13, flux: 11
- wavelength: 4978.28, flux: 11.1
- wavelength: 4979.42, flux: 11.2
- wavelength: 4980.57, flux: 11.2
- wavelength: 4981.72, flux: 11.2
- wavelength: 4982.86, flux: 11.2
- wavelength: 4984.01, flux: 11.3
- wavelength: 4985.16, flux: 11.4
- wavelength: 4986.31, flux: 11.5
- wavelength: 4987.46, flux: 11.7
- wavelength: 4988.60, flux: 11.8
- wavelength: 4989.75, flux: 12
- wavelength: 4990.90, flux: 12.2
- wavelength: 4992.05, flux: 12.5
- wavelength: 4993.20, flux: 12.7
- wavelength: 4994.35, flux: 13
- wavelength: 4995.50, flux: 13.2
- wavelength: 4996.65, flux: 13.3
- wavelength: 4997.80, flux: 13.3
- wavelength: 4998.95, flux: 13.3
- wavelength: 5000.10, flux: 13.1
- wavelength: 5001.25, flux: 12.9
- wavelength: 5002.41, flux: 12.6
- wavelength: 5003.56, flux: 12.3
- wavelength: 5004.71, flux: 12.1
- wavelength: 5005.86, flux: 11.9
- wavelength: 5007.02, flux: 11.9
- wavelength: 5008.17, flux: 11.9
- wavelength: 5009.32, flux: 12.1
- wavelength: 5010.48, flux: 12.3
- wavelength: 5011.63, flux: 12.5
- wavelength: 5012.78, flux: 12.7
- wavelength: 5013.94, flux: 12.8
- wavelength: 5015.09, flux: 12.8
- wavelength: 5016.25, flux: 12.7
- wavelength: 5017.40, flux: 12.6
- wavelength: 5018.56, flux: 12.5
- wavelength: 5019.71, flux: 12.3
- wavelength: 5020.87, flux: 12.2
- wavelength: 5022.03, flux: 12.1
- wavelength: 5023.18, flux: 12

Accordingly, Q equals 0.4 angstrom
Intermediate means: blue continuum 12.6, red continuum 12.1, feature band 12.3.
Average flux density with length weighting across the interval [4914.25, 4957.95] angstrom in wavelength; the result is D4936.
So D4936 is 12.1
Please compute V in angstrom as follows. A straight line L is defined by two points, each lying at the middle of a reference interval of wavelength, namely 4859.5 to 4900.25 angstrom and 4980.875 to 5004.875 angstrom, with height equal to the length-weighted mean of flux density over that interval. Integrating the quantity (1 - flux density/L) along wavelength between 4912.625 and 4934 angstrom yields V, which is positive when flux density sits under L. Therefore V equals 1.8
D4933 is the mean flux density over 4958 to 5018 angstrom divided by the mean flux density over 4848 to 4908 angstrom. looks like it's 0.94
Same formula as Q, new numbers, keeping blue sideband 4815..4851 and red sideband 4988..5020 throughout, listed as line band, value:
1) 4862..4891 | -1.06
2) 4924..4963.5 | 1.48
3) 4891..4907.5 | -0.44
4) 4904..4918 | 0.83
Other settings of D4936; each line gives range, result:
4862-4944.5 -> 12.5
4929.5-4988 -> 12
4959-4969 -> 12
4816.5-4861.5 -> 12.6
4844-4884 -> 12.9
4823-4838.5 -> 12.1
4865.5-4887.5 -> 13.1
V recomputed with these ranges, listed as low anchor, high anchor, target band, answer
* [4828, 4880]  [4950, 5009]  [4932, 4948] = -0.08 angstrom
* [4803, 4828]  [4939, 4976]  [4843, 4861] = 0.09 angstrom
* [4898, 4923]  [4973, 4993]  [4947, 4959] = -0.56 angstrom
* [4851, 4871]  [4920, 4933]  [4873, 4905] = -2.16 angstrom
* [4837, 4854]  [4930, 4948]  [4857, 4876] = -0.65 angstrom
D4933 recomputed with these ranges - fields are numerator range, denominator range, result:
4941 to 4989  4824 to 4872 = 0.95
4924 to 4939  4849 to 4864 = 0.93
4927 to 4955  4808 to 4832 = 0.95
